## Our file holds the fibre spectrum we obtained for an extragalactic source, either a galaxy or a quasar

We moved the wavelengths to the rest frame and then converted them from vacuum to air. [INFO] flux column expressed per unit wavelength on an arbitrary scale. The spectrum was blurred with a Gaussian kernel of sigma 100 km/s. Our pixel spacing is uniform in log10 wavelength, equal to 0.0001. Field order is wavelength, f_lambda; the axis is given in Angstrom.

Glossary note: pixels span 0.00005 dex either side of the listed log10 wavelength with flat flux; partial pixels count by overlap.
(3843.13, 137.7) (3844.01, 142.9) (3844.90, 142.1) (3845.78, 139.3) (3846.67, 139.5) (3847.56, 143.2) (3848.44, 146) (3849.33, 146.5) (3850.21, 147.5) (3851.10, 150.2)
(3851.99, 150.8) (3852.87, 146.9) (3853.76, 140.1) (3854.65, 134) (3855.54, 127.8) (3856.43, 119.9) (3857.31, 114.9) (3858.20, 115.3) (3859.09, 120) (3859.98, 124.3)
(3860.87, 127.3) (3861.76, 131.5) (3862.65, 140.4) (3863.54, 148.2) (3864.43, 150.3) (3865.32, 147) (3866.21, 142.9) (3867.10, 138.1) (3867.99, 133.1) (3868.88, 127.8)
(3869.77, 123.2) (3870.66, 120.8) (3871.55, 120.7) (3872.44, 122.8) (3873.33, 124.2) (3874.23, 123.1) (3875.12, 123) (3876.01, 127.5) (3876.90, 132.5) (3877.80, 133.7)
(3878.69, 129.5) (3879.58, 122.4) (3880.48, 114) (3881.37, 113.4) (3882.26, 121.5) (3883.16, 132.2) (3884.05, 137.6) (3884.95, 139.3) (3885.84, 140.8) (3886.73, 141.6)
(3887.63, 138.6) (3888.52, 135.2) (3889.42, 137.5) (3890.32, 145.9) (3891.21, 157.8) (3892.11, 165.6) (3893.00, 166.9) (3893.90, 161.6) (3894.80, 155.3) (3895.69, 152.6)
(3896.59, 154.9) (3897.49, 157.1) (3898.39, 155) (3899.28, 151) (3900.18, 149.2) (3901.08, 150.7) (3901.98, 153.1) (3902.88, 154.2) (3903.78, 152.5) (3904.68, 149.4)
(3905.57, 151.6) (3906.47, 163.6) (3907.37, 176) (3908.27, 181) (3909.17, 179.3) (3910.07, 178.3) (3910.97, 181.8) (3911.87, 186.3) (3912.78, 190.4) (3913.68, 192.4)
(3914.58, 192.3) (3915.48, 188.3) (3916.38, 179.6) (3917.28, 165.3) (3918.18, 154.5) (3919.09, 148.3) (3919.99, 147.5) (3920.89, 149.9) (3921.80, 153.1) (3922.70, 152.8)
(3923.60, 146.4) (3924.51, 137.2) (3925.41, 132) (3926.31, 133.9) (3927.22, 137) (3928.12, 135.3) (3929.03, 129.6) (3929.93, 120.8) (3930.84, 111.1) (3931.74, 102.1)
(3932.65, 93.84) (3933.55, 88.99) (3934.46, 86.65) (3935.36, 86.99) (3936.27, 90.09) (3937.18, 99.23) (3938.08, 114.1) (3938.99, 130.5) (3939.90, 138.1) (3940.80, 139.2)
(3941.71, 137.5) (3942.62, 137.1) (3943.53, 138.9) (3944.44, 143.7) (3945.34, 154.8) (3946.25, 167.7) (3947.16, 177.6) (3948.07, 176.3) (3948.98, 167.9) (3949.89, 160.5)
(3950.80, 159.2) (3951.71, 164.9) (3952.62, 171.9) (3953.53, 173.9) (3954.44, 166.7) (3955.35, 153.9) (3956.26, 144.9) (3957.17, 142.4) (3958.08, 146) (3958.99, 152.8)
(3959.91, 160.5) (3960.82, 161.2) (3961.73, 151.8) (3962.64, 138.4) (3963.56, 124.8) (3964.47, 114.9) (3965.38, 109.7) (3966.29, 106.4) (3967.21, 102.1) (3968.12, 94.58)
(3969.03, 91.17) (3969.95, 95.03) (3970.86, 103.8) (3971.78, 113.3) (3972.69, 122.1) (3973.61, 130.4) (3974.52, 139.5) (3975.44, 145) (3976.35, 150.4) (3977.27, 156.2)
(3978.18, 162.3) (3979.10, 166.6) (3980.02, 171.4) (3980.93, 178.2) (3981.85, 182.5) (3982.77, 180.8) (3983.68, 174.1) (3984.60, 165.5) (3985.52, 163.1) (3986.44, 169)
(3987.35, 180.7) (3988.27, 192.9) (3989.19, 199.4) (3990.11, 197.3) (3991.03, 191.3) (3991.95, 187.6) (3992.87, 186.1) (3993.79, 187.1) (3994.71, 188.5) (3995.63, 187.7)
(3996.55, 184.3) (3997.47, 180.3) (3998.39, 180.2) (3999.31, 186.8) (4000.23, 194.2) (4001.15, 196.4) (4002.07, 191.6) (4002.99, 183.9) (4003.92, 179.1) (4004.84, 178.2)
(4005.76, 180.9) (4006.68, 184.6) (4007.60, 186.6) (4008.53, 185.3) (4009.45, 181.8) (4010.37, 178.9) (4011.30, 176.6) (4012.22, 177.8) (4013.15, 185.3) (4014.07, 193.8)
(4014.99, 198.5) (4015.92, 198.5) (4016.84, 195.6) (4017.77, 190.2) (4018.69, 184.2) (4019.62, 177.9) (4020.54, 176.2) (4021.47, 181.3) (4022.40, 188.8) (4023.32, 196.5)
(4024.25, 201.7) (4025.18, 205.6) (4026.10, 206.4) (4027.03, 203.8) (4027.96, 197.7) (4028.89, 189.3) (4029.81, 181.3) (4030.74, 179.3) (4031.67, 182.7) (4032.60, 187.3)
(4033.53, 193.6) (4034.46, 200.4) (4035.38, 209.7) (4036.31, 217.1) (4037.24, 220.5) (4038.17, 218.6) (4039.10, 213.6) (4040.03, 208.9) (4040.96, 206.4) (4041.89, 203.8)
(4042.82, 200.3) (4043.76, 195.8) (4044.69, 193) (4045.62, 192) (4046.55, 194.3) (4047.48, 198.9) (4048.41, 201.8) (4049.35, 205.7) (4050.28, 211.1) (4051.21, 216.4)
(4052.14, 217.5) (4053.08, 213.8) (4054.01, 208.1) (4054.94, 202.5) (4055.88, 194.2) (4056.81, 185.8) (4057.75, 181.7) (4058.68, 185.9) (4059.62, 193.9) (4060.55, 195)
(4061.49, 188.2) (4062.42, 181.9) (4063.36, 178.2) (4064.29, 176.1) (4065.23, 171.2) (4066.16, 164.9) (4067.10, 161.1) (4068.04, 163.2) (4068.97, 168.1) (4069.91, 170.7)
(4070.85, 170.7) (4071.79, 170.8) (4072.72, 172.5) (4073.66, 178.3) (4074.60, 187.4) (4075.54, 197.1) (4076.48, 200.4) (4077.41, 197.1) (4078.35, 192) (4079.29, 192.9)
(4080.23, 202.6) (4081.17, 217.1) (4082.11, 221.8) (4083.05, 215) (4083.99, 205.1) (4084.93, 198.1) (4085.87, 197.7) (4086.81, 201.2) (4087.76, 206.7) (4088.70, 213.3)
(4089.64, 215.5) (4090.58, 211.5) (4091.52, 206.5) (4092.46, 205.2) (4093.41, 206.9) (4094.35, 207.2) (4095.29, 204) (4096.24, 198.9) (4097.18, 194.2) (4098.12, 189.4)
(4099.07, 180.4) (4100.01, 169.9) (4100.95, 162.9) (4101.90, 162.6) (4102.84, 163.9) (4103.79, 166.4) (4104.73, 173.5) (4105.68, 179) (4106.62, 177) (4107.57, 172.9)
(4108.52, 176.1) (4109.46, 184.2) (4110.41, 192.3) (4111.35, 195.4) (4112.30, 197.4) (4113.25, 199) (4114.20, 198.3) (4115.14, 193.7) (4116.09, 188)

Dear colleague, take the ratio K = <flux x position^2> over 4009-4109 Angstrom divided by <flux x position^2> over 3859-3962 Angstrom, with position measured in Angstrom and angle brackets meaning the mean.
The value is 1.43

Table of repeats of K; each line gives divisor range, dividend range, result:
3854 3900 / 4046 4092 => 1.57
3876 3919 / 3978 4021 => 1.25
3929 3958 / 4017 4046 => 1.50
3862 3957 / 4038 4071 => 1.43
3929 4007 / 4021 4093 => 1.35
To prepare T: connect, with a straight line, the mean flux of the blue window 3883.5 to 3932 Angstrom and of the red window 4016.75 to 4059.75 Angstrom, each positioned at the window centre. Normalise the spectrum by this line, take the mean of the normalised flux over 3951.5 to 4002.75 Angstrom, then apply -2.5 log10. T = 0.13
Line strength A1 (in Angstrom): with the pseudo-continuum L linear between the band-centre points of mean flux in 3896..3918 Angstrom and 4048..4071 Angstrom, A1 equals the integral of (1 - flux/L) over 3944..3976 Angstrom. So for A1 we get 6.2 Angstrom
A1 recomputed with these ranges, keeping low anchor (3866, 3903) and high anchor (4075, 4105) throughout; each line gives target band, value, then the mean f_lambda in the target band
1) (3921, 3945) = 4.4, 124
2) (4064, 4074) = 1.1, 170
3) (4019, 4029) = -0.9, 193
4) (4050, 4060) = -0.8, 201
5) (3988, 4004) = -1.8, 189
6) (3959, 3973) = 3.6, 120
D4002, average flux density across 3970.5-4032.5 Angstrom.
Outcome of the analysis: 179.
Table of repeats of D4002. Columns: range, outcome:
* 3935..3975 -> 136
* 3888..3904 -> 153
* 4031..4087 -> 195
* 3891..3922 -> 164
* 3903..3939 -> 145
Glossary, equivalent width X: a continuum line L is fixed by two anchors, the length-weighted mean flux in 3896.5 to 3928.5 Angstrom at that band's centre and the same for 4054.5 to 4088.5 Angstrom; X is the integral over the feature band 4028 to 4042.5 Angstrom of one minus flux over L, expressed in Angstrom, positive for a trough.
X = -1.5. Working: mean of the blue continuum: 160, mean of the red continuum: 189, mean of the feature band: 201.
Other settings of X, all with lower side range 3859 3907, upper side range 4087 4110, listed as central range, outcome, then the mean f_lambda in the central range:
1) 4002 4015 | -1.2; 184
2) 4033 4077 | -3.6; 193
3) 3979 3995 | -1.8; 181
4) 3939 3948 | 0.3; 149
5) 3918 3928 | 0.3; 144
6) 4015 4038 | -3.0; 195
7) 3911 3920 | -1.8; 176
